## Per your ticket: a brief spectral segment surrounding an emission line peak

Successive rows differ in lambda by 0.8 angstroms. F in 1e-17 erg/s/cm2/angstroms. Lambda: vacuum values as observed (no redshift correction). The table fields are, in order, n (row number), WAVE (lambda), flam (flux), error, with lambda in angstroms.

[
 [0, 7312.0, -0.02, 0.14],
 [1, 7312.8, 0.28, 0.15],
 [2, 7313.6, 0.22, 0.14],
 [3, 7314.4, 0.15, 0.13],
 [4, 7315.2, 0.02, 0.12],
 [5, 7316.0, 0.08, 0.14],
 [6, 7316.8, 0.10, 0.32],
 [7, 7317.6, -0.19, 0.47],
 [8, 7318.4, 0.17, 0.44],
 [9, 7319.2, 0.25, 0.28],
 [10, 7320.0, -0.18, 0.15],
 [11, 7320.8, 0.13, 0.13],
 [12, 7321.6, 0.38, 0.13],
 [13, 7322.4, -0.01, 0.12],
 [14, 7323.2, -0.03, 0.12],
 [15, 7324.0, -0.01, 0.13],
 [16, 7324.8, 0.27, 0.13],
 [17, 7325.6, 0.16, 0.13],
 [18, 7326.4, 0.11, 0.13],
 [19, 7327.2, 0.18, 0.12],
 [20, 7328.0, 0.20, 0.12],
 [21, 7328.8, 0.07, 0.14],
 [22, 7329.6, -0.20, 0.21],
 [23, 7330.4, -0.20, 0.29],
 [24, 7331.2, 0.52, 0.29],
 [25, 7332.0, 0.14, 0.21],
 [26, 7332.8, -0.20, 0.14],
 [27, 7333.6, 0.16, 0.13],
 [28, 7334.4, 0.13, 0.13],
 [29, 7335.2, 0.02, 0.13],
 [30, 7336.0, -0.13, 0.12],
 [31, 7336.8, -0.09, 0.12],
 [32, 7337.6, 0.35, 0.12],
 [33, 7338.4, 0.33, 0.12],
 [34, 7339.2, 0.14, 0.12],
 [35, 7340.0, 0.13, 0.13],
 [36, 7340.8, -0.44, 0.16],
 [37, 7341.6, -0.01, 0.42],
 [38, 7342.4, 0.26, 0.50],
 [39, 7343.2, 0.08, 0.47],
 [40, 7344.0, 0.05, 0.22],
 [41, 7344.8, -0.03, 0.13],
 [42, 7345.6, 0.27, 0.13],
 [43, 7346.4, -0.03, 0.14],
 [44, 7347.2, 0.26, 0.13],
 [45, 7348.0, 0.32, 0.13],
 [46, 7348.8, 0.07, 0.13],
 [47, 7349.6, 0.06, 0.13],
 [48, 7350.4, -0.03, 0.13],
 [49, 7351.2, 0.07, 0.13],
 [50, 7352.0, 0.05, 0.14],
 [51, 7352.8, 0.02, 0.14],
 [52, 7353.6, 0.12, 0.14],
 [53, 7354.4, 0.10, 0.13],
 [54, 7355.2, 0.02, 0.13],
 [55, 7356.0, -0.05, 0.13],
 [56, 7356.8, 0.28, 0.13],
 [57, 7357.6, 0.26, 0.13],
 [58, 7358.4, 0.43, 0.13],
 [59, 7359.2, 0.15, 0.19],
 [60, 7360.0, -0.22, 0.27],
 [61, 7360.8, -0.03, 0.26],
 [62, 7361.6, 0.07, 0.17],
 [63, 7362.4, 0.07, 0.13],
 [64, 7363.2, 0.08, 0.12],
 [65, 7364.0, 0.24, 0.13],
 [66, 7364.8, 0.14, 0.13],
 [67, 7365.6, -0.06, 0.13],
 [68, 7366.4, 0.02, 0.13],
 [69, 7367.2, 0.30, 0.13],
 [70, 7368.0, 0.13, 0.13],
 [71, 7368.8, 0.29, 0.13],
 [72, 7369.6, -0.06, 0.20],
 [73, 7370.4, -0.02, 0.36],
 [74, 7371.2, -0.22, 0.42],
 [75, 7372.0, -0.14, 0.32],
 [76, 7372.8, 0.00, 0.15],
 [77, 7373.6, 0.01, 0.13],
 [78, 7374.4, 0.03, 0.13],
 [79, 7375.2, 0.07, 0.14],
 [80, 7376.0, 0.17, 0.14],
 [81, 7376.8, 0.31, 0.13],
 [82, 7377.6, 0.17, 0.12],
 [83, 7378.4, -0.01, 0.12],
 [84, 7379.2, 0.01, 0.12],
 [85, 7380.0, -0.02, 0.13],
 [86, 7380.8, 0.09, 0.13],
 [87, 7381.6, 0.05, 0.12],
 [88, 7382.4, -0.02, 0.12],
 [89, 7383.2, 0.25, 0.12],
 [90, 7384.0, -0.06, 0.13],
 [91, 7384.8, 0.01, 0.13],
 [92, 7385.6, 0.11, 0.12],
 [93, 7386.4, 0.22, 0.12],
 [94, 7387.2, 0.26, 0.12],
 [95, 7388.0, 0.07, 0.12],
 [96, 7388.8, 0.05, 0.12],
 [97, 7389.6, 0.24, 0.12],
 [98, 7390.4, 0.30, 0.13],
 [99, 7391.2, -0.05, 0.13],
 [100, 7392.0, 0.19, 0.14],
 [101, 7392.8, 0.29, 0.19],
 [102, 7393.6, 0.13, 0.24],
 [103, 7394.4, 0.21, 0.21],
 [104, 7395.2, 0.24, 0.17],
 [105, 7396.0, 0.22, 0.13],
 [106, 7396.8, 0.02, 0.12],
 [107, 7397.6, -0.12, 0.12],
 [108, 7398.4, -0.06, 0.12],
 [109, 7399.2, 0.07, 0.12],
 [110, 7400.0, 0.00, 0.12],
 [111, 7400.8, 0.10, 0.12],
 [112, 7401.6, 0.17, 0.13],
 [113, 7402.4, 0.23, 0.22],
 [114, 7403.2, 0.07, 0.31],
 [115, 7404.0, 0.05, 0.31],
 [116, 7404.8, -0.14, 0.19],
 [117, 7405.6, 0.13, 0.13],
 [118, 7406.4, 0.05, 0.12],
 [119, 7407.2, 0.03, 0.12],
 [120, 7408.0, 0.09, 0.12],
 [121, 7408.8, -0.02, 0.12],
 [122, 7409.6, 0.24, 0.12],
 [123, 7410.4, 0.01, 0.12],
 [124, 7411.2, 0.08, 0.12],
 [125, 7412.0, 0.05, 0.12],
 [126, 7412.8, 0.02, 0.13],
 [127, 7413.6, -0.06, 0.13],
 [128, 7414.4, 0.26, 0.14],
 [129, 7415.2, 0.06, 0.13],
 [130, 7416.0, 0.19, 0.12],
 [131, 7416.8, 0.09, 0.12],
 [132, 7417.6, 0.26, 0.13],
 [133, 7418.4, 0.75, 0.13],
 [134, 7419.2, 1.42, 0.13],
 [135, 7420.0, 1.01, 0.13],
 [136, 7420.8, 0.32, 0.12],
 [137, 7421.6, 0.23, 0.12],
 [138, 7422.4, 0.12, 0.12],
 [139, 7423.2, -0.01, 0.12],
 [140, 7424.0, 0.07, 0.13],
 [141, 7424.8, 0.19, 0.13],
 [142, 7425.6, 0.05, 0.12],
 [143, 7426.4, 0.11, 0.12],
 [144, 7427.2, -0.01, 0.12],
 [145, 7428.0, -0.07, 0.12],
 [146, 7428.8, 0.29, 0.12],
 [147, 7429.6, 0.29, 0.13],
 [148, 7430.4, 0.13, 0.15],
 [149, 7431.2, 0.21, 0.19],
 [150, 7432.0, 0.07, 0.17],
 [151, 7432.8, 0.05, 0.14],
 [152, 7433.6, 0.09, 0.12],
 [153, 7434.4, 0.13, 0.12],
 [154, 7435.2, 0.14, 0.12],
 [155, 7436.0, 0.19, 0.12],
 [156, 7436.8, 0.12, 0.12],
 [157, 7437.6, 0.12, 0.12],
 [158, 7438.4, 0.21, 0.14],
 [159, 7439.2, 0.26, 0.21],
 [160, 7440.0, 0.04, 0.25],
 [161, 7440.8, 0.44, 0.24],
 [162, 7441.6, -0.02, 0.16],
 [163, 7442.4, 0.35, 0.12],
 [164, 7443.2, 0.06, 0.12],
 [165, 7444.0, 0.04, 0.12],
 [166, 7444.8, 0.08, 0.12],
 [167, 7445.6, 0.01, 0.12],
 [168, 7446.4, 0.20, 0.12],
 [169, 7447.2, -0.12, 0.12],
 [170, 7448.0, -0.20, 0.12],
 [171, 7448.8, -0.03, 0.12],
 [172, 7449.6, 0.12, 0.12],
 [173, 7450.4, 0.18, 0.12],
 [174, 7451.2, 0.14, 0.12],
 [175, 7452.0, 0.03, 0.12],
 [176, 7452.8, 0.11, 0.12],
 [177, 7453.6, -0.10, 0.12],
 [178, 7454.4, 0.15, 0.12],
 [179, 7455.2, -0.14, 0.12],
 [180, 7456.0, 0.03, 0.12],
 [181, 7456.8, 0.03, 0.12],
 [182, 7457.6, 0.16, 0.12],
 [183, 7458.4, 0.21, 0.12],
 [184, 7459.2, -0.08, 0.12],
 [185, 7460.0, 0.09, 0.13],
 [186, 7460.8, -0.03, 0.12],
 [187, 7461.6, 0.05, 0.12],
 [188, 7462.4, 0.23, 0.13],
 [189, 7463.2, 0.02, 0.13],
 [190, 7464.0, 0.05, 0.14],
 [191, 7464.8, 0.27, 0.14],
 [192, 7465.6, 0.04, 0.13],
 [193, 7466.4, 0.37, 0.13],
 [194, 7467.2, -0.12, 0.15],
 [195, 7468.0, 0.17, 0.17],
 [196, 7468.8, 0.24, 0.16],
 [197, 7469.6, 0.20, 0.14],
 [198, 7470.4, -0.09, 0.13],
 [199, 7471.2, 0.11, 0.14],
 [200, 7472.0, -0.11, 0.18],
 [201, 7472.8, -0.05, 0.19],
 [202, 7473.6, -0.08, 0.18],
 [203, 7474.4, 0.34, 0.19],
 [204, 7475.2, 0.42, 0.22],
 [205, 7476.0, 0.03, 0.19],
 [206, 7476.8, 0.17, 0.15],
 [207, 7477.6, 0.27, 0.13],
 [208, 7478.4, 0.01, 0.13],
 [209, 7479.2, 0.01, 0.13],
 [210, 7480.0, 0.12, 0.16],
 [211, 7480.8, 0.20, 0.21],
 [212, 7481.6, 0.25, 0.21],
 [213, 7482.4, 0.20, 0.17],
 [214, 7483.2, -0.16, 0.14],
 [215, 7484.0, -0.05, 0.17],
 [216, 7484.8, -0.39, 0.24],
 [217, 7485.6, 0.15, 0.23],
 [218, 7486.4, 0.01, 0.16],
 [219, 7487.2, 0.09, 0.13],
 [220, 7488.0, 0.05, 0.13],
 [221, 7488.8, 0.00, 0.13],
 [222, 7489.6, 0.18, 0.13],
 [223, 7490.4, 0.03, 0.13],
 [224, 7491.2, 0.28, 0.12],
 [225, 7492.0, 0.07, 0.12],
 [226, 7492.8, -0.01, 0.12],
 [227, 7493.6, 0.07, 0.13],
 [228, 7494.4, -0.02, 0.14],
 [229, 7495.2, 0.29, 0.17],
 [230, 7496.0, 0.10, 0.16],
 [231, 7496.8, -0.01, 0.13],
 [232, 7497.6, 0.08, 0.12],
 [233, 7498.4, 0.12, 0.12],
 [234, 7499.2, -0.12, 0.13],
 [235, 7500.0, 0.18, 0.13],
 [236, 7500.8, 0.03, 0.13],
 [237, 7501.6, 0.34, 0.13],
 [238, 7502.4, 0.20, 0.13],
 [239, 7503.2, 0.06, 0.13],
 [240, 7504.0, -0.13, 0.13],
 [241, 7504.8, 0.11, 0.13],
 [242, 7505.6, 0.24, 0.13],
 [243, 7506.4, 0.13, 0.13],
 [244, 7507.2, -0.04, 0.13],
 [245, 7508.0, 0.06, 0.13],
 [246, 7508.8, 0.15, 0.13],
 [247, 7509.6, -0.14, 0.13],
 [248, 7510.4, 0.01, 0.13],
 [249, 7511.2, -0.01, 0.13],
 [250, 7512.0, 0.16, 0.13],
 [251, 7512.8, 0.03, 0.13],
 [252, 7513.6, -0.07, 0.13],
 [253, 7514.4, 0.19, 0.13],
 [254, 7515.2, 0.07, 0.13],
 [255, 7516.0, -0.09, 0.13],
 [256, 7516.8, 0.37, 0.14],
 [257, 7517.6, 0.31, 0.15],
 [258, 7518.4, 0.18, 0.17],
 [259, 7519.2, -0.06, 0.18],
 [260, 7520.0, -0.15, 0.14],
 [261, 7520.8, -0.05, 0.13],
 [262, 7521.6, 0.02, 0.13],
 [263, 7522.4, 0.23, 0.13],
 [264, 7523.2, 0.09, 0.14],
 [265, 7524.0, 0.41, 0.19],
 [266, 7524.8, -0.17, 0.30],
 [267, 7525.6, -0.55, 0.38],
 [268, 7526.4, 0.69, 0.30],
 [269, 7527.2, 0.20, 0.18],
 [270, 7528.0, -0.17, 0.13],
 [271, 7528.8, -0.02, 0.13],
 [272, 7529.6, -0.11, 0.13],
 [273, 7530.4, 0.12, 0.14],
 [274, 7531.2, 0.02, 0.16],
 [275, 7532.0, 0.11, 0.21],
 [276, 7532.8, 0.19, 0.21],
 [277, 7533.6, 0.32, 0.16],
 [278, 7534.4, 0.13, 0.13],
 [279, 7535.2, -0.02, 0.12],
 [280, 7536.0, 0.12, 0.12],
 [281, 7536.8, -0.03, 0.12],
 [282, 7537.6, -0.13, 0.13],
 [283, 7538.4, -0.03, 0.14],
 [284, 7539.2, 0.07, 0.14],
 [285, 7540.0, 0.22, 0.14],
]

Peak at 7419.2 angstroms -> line H-alpha 6563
